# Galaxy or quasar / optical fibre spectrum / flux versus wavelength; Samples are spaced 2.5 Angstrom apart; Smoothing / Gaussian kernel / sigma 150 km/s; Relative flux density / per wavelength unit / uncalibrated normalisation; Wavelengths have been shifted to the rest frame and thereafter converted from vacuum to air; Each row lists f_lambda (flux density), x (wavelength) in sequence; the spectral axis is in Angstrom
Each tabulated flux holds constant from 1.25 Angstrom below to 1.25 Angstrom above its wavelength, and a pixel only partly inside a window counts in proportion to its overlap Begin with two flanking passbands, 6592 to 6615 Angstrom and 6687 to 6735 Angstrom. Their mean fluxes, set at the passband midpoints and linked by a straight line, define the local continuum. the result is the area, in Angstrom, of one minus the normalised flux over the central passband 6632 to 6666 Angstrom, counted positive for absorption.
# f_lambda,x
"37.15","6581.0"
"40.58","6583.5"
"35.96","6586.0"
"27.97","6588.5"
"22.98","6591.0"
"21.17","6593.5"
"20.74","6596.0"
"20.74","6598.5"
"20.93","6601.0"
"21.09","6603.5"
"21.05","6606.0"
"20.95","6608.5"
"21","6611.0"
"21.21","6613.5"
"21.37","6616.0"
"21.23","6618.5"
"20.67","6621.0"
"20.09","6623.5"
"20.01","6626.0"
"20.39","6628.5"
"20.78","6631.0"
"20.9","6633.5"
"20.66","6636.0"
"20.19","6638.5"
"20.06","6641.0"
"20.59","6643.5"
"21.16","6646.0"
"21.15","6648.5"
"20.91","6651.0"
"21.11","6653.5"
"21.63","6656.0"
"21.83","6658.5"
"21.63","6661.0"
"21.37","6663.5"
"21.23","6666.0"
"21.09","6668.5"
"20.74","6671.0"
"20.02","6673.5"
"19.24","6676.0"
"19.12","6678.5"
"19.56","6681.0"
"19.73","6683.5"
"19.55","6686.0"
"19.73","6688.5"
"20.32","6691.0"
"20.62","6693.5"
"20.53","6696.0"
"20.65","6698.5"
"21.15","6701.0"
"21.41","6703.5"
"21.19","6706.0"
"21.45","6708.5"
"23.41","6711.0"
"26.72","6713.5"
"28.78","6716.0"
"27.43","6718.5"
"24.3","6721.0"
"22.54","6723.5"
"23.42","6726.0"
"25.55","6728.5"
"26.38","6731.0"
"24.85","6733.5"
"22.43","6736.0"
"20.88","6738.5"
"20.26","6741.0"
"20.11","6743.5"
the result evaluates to 1.40 Angstrom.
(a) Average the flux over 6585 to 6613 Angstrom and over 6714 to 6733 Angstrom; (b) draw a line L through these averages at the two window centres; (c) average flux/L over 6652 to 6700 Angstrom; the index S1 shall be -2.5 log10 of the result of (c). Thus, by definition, 0.19 mag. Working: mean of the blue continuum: 23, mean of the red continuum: 25.5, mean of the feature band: 20.5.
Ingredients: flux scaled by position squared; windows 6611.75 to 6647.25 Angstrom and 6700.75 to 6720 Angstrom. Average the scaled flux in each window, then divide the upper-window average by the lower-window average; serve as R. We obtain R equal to 1.19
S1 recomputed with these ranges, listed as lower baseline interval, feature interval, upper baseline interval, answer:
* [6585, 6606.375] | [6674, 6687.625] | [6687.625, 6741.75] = 0.19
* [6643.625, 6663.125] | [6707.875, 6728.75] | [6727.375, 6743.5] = -0.10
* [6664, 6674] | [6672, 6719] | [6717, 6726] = 0.07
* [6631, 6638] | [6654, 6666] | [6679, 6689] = -0.07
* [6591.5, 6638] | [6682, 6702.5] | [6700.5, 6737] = 0.15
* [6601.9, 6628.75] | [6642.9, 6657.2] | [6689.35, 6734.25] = 0.03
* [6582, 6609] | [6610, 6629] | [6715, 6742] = 0.20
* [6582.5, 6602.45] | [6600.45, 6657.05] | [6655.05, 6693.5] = 0.13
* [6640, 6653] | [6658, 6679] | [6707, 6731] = 0.07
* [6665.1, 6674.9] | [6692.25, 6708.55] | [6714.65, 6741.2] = 0.08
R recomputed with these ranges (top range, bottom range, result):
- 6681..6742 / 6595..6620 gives 1.11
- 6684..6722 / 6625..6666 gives 1.09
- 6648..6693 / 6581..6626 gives 0.88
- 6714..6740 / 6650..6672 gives 1.18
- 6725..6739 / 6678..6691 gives 1.24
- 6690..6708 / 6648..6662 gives 0.99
